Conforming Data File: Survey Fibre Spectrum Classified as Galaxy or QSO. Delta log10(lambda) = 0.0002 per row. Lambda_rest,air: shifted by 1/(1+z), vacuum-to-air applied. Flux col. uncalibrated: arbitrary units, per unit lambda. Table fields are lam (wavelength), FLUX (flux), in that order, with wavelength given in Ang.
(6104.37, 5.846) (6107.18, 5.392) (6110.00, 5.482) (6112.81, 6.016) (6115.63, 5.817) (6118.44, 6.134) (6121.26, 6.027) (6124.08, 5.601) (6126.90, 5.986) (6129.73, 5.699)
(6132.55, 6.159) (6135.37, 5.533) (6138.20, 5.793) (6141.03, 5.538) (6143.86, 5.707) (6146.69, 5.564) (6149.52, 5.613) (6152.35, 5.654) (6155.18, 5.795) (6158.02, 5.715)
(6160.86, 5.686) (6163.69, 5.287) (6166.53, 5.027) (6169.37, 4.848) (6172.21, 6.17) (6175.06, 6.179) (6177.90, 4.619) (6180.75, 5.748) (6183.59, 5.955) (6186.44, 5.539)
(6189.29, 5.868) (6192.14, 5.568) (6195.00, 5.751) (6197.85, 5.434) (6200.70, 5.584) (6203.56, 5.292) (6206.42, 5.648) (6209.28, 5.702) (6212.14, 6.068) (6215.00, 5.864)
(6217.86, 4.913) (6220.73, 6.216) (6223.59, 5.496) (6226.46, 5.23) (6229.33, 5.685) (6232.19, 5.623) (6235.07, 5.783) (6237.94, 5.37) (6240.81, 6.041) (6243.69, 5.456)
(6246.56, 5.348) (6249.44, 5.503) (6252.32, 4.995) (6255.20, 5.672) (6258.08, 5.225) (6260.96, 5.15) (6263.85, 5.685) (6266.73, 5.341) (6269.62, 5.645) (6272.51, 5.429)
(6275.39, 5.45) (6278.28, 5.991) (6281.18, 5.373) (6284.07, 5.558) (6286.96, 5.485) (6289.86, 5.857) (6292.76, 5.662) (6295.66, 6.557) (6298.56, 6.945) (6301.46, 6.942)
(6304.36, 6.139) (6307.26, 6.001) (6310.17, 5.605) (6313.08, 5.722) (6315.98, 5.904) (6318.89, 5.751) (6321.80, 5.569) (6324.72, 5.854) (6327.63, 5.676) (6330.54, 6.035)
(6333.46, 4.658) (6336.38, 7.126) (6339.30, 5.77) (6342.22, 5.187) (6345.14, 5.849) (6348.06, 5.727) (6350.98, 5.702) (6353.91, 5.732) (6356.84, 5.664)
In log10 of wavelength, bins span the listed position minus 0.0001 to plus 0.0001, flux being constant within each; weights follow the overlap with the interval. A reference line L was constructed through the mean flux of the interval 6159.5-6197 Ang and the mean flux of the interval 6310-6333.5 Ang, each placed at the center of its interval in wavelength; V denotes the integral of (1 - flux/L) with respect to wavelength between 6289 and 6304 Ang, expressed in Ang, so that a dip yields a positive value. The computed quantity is -1.90 Ang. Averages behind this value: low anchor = 5.56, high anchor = 5.7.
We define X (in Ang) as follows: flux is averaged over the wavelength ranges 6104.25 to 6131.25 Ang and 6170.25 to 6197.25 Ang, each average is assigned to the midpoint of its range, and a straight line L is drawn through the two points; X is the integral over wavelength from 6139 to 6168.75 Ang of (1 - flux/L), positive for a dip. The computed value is 1.00 Ang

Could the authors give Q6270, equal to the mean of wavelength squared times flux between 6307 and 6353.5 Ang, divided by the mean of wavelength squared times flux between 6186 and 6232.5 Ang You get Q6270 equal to 1.1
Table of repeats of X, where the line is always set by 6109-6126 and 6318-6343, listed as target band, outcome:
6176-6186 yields 0.6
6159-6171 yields 1.2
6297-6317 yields -1.5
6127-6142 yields 0.2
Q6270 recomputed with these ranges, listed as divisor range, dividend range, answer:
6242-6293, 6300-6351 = 1.09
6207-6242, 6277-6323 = 1.08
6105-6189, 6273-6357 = 1.09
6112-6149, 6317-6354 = 1.06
